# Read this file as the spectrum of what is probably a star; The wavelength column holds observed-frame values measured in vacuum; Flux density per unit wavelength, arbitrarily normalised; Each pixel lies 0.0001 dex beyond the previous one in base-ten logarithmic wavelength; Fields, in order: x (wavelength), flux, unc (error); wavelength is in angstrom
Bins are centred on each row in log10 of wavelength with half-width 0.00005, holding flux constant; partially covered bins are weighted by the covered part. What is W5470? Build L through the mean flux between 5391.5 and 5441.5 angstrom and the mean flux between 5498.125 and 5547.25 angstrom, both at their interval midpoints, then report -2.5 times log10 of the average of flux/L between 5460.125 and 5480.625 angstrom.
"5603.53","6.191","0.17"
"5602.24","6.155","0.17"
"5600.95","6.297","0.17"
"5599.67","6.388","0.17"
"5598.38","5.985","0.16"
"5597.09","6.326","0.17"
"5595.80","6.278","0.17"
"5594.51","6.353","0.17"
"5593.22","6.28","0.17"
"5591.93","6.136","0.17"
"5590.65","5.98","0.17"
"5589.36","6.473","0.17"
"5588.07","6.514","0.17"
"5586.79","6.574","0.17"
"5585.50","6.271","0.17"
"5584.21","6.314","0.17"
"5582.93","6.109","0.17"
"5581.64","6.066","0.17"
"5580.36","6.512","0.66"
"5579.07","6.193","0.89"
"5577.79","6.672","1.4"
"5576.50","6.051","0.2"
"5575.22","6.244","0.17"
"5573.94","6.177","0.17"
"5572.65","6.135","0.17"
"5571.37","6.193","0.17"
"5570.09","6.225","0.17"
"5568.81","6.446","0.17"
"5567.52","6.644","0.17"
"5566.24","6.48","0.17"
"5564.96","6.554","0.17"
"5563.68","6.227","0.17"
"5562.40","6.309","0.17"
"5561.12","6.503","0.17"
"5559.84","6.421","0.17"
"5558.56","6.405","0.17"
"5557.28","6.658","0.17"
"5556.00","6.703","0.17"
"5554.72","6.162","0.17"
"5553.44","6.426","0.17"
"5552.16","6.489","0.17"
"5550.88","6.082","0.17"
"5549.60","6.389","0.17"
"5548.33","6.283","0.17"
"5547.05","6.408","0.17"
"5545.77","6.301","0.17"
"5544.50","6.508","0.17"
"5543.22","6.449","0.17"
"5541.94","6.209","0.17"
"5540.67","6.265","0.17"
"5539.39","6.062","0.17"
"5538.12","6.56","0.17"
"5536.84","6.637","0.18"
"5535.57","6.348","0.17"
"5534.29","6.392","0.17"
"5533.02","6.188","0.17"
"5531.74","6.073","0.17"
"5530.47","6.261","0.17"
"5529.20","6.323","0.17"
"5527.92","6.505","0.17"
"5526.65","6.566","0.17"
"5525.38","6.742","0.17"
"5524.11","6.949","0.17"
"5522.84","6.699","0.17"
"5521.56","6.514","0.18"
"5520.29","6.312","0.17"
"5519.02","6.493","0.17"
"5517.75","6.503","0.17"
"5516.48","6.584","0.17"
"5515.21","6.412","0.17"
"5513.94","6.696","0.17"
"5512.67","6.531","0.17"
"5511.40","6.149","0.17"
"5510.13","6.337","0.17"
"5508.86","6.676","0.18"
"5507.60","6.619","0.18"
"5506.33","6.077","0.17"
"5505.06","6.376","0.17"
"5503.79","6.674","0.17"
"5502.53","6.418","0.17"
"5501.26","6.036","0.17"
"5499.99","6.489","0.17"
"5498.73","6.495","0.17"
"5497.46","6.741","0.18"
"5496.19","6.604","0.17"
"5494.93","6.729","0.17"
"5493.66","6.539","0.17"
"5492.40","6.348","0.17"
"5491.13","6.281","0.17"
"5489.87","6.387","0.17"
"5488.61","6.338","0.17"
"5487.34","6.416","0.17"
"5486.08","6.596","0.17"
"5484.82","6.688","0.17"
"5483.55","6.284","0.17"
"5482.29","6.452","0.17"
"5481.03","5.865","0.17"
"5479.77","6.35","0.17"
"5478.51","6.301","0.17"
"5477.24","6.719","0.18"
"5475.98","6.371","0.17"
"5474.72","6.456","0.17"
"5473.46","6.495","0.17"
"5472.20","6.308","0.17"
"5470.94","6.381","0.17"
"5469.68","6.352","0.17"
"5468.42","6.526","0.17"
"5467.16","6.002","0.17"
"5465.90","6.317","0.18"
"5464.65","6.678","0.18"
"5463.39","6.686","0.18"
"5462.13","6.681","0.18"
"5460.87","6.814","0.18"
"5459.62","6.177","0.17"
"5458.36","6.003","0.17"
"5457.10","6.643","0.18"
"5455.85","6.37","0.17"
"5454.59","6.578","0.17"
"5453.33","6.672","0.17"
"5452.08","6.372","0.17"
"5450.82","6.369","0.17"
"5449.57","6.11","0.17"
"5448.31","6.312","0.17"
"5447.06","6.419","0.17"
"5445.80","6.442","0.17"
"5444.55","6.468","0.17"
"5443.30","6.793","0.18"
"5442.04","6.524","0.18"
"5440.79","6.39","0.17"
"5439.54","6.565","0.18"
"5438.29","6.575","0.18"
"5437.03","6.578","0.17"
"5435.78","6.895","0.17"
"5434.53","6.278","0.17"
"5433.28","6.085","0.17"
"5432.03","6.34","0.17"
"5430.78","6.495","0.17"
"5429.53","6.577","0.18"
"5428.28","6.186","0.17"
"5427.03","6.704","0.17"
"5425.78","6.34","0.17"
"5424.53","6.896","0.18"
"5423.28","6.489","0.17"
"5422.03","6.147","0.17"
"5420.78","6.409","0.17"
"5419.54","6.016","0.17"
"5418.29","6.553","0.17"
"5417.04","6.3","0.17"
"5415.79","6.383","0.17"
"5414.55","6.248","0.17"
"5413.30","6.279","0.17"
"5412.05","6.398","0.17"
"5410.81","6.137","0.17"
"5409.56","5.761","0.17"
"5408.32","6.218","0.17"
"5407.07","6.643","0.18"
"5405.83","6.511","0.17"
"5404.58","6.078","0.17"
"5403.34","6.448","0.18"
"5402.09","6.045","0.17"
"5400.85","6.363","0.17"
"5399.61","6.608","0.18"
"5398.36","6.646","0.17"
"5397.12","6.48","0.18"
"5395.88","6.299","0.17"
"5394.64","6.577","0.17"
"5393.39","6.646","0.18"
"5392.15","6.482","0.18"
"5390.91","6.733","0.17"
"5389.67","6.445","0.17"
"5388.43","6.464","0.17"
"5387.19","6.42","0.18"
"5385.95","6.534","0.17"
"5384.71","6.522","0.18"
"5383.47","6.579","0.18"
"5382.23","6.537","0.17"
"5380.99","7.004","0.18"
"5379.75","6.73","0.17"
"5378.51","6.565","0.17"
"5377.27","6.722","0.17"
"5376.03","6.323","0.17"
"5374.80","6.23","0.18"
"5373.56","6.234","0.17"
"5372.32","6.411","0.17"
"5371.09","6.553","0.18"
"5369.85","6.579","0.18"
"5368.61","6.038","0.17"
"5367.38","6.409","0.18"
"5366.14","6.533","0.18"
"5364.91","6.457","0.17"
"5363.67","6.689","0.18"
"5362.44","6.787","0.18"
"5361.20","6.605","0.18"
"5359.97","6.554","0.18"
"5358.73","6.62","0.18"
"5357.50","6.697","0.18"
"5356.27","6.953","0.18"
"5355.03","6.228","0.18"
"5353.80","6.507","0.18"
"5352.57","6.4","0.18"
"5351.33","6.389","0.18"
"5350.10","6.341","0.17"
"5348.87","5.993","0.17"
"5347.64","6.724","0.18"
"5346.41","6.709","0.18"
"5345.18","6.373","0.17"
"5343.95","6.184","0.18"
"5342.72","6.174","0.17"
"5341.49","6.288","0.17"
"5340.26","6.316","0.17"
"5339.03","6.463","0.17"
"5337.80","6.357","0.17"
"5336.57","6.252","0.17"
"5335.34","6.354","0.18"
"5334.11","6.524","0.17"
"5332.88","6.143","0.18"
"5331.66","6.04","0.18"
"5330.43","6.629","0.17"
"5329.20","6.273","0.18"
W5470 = -0.01 mag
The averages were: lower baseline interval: 6.4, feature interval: 6.46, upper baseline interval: 6.43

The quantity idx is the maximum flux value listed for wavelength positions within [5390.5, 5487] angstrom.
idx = 6.896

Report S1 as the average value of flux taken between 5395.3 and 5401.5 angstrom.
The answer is 6.48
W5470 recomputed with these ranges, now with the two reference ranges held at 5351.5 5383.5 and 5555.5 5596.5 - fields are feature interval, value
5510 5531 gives -0.02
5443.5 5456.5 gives 0.01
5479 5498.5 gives 0.00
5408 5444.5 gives 0.01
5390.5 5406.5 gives 0.01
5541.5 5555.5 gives 0.01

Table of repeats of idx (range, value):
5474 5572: 6.949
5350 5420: 7.004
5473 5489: 6.719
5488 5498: 6.741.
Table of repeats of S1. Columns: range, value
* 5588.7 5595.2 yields 6.24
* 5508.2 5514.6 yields 6.48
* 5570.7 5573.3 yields 6.16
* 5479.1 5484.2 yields 6.24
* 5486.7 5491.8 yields 6.36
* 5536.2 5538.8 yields 6.6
